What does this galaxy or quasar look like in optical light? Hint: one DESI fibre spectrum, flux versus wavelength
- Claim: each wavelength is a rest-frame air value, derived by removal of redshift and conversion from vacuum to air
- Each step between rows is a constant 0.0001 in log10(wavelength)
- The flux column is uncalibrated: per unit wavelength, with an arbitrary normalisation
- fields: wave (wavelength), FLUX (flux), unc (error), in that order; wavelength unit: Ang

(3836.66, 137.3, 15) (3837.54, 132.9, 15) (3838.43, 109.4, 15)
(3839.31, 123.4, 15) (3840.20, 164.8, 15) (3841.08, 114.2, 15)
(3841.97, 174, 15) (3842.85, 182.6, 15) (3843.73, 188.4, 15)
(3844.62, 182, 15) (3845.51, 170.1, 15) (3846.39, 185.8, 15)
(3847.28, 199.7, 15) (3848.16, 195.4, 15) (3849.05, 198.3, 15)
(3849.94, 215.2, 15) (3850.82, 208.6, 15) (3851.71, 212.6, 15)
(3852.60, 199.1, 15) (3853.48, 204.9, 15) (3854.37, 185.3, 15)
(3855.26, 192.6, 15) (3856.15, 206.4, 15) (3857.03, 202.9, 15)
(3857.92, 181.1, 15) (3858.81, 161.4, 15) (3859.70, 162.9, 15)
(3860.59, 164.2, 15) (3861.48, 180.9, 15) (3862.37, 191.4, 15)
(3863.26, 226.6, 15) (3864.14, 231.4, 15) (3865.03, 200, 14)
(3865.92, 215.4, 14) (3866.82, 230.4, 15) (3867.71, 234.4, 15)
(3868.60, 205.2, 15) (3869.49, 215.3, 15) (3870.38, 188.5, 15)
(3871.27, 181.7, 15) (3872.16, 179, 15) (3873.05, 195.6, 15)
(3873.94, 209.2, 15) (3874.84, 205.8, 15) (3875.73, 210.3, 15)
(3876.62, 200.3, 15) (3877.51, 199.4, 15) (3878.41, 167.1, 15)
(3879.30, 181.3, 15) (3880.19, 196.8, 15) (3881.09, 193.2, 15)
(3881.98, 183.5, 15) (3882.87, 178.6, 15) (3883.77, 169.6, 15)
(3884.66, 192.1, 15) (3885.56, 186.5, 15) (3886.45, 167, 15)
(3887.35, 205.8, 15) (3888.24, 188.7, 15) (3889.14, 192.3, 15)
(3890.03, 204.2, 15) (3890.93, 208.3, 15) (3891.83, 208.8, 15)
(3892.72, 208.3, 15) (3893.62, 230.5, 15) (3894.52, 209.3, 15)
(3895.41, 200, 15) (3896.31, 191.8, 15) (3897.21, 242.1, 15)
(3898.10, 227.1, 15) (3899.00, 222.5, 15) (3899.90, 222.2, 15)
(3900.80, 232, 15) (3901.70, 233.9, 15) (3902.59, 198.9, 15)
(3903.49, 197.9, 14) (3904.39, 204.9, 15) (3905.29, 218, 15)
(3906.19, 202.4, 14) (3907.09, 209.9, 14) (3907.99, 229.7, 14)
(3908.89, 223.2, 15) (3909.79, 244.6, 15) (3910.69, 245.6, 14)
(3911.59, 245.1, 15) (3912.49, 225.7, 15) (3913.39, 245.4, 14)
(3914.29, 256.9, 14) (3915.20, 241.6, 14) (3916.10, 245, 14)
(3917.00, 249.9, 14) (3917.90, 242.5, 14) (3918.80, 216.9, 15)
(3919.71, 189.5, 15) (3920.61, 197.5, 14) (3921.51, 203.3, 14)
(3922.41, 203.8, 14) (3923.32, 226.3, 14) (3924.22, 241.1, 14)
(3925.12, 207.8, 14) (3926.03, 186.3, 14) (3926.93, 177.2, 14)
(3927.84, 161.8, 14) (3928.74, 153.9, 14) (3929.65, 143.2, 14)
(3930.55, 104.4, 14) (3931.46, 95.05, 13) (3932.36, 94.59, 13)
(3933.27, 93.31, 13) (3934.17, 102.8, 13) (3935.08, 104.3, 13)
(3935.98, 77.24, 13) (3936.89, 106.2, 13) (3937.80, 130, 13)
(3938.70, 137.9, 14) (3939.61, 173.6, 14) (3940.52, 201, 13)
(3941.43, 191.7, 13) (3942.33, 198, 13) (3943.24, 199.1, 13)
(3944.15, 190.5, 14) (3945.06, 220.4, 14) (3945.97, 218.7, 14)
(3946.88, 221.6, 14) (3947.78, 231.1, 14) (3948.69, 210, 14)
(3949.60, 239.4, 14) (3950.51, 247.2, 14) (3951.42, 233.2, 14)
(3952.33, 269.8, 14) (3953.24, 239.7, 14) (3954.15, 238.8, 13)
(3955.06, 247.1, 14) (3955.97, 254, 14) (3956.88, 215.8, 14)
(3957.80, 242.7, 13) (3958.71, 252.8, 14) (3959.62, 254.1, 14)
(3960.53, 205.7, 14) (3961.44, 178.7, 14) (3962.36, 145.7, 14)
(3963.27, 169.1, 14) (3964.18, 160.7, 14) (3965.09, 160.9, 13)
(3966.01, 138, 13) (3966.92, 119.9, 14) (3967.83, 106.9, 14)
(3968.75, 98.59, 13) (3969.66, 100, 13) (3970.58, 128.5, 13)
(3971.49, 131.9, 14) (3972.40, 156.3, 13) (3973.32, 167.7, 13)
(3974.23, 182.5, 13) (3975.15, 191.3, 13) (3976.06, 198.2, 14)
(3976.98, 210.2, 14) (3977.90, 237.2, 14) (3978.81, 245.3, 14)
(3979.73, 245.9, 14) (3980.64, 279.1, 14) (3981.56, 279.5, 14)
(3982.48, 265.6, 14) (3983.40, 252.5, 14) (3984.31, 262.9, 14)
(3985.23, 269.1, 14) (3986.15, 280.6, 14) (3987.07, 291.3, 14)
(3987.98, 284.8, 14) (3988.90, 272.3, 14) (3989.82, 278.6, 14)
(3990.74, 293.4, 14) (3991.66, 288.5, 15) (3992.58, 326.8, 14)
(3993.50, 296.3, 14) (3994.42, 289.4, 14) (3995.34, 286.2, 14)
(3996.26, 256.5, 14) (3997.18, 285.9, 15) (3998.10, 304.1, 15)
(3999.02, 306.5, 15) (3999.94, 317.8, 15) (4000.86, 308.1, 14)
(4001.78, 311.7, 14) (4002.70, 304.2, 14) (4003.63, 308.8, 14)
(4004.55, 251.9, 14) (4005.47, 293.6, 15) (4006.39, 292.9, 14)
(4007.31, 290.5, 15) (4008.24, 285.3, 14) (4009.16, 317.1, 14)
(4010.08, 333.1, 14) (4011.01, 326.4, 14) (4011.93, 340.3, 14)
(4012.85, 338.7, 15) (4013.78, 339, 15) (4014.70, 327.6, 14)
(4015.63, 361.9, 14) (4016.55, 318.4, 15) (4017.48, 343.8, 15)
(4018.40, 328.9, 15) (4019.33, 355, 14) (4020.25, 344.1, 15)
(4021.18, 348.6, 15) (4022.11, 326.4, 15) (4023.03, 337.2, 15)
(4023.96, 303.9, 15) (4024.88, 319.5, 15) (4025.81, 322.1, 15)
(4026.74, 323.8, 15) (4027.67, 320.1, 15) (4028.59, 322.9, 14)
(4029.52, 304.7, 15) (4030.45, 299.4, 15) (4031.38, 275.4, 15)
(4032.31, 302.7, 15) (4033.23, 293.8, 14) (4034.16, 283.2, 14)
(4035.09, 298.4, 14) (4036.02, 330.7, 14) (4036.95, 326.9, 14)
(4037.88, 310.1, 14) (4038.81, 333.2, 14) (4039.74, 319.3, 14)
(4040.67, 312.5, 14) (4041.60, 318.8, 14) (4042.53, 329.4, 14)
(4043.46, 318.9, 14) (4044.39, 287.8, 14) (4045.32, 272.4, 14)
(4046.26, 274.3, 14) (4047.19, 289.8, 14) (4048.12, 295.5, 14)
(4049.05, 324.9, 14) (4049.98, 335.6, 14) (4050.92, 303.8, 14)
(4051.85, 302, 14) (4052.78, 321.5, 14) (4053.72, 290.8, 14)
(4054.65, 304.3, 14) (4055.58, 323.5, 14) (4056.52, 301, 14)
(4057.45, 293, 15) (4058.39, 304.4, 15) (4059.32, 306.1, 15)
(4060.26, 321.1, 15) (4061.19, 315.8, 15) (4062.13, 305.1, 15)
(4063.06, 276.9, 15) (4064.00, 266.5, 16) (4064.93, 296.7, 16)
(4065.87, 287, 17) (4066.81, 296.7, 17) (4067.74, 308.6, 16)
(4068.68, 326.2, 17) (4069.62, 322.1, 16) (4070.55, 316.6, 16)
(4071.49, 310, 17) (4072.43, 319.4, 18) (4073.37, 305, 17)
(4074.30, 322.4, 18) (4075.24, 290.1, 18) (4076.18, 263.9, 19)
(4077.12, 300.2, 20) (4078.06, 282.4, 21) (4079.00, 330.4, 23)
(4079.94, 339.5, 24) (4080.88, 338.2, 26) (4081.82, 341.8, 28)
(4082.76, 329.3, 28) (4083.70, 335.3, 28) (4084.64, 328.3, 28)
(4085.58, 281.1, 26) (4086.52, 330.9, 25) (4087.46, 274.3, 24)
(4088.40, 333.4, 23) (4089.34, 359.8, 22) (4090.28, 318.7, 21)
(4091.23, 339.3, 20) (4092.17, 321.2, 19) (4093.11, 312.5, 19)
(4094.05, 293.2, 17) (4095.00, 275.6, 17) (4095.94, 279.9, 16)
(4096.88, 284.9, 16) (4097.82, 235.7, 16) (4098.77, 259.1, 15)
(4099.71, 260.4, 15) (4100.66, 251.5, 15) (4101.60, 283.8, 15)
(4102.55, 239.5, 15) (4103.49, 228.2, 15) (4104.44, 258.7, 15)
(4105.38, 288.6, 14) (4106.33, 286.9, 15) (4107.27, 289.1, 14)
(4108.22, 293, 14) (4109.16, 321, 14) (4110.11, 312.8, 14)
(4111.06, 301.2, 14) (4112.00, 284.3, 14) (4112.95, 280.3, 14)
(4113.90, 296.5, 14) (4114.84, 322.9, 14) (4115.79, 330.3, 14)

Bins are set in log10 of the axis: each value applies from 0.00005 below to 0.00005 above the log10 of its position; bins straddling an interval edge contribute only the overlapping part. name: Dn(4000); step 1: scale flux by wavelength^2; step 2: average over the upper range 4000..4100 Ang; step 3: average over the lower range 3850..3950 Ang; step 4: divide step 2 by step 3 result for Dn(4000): 1.70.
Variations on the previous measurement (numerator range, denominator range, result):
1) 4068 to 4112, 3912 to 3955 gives 1.69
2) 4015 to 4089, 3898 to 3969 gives 1.69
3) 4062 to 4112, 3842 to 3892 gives 1.71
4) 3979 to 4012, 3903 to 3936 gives 1.56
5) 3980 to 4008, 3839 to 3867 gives 1.63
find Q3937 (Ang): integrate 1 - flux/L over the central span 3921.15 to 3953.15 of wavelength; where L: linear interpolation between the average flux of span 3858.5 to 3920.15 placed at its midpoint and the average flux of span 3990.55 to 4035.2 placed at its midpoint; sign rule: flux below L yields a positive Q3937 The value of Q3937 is 9.2 Ang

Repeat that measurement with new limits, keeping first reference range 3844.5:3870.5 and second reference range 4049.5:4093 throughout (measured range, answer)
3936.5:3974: 9.1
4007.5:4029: -3.5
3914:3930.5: 1.9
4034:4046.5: -0.6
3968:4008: 2.3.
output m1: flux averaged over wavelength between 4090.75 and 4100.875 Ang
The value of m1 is 284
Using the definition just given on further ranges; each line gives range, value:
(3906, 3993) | 205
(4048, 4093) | 311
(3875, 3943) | 193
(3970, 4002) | 256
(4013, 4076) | 312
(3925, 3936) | 131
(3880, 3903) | 204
